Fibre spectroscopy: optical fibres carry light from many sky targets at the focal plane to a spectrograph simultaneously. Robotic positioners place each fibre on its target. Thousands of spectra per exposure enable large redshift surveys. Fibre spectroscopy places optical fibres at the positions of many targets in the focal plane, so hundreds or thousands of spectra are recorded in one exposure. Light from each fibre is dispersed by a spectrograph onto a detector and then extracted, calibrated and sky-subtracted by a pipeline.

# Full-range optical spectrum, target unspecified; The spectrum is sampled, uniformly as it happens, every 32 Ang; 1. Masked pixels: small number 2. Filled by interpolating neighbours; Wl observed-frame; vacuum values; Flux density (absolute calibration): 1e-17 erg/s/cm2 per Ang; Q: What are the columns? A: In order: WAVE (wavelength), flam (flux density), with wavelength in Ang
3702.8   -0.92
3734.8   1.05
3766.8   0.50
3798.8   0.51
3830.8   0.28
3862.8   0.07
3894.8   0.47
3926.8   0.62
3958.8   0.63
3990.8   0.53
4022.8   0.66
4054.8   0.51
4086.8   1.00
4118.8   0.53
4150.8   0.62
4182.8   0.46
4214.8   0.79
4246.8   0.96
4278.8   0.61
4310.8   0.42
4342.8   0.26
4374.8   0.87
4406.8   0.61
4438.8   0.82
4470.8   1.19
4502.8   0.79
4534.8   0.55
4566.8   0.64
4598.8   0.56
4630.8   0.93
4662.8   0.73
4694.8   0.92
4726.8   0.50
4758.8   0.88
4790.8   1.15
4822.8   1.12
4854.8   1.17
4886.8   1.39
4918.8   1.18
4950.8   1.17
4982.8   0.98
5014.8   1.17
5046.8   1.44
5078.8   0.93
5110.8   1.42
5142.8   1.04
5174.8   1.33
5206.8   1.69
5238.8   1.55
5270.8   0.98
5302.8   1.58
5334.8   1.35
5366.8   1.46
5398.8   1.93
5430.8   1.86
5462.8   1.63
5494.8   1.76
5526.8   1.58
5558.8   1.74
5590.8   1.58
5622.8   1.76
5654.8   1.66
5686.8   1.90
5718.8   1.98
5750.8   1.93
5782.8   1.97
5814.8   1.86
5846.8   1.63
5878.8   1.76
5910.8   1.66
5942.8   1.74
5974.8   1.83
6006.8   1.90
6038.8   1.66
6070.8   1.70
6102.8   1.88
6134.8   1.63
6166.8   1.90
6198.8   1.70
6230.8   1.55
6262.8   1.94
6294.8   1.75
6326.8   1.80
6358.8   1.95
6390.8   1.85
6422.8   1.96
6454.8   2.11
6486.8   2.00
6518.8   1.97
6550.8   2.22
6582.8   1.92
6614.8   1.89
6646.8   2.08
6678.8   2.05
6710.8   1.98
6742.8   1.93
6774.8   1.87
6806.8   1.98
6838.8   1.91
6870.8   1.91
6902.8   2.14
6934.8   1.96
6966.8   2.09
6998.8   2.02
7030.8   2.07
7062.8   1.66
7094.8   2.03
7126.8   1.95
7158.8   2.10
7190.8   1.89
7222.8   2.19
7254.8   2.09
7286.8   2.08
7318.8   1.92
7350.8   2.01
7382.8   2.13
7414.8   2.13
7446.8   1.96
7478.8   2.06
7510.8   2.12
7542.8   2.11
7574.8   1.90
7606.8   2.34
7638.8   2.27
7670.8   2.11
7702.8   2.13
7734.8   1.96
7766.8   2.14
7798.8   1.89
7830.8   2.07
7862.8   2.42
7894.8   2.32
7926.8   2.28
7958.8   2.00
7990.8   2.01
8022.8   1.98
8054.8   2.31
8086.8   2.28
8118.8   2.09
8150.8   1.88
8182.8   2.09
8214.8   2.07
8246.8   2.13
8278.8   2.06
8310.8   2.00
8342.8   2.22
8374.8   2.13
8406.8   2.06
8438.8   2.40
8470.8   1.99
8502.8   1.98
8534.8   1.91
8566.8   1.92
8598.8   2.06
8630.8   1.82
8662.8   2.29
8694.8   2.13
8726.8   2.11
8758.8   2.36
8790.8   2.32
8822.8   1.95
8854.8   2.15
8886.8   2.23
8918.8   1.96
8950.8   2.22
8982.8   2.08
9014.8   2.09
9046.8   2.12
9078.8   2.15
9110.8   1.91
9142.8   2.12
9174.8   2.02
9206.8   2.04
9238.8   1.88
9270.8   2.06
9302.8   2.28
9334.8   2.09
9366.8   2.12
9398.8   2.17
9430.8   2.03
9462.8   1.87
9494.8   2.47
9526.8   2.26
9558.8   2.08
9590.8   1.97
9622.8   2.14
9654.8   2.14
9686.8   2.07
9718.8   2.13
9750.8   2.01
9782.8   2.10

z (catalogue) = 0.198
